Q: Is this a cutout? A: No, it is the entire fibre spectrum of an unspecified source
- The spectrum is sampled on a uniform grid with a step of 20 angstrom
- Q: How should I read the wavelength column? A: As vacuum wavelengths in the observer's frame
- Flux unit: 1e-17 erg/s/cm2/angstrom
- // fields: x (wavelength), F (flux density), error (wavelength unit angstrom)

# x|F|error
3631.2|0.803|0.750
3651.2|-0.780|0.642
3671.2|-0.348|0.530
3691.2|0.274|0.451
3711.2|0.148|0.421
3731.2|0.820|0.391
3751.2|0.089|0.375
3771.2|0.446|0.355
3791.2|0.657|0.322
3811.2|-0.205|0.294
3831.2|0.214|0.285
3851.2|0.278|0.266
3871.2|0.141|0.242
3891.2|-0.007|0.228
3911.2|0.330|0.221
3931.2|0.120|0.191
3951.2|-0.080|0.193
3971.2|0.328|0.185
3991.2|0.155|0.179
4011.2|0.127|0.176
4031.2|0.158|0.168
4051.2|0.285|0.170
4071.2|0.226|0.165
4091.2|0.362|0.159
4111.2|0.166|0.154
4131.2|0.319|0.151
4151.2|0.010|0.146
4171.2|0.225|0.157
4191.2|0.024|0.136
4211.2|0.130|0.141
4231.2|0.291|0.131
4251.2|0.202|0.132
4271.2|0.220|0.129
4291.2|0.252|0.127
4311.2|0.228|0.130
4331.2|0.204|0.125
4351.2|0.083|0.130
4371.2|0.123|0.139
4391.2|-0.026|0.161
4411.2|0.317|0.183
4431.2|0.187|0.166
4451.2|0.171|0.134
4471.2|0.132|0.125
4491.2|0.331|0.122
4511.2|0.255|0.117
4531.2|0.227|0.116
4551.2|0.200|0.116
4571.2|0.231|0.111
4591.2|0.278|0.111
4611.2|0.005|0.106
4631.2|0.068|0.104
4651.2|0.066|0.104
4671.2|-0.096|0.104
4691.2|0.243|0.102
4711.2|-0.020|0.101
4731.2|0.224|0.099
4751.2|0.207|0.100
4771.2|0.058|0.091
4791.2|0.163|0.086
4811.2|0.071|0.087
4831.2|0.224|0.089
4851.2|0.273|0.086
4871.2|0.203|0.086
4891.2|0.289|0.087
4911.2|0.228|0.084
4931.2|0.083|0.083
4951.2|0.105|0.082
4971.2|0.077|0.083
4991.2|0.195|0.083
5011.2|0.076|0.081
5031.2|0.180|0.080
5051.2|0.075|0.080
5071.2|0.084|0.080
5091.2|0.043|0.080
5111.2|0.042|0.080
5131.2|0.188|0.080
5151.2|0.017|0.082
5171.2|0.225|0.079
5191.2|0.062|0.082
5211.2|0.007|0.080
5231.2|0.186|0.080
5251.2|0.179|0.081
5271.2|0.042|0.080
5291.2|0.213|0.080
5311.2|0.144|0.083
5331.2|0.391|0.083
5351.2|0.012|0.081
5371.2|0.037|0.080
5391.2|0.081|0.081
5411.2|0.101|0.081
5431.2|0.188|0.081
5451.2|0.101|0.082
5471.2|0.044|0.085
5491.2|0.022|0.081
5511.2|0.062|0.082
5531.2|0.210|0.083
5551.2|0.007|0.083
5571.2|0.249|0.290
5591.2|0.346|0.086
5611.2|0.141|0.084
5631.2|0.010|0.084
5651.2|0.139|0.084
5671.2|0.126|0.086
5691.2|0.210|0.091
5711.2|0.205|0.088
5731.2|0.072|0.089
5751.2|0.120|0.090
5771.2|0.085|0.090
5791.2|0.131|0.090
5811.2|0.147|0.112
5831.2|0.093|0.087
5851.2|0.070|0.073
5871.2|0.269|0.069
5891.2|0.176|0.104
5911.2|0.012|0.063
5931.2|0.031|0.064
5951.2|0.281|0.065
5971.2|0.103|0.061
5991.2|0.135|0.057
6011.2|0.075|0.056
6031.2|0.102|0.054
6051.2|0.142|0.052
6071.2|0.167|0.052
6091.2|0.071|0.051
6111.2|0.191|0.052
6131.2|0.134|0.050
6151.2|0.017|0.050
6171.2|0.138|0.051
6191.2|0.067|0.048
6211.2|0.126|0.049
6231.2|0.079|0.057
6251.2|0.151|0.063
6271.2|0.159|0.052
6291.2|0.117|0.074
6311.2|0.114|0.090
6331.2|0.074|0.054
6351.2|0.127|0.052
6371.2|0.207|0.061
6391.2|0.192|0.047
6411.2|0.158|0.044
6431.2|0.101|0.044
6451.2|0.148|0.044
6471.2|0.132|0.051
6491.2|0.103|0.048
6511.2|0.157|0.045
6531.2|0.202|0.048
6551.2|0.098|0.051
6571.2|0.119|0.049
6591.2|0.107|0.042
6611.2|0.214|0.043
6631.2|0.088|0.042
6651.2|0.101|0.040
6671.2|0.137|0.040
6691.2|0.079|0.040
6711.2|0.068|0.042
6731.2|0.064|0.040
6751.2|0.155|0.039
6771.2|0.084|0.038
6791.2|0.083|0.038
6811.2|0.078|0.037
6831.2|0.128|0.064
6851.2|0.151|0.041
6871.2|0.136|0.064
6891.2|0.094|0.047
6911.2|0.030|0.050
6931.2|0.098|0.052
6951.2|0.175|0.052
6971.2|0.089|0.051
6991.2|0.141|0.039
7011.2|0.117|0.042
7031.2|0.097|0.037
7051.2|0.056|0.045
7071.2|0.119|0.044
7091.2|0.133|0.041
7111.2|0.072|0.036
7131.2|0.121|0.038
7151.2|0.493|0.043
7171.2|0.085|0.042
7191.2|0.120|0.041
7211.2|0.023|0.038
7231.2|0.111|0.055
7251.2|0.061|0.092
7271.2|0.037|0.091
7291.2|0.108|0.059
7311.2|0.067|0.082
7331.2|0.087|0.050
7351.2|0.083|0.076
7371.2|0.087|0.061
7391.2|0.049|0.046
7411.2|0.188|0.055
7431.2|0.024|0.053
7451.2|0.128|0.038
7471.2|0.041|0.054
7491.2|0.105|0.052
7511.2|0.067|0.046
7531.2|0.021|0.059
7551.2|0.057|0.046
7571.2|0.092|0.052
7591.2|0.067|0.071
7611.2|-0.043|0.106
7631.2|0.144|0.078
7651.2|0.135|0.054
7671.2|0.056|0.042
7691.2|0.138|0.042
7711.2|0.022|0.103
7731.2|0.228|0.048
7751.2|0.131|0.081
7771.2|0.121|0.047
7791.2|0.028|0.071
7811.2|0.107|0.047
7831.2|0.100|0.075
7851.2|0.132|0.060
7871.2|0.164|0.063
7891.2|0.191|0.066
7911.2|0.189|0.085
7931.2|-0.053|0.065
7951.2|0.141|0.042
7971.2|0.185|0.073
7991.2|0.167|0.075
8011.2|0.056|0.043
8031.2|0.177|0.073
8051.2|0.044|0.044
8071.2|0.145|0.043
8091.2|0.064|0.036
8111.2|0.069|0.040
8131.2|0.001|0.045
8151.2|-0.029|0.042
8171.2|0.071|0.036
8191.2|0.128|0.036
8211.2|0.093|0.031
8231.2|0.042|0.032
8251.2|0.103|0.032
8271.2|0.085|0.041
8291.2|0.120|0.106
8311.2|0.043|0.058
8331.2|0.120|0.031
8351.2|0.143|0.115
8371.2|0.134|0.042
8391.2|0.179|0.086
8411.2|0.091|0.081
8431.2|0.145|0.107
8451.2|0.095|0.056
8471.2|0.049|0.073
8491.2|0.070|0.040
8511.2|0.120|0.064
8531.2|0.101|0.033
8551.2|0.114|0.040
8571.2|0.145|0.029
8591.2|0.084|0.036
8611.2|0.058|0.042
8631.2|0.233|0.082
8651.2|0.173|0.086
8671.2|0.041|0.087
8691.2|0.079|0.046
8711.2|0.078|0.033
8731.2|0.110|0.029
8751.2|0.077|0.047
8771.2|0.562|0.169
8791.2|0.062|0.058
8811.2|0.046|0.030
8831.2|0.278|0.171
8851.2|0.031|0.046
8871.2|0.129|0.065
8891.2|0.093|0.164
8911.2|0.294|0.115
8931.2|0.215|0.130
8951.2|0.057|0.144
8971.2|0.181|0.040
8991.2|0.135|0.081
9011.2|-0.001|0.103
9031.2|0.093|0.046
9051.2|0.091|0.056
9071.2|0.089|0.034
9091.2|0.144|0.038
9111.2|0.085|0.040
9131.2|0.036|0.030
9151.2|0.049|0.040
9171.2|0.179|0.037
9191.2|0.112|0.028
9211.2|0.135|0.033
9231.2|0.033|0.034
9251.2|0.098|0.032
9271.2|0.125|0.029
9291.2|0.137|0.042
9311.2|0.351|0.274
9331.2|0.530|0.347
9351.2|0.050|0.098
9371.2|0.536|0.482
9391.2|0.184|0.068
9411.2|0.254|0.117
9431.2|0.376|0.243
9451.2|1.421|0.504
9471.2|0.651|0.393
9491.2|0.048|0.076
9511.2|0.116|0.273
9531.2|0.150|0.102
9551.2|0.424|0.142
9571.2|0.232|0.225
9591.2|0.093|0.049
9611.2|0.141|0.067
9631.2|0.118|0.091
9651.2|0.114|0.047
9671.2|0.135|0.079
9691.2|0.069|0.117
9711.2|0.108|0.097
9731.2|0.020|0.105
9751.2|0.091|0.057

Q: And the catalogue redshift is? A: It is 0.43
